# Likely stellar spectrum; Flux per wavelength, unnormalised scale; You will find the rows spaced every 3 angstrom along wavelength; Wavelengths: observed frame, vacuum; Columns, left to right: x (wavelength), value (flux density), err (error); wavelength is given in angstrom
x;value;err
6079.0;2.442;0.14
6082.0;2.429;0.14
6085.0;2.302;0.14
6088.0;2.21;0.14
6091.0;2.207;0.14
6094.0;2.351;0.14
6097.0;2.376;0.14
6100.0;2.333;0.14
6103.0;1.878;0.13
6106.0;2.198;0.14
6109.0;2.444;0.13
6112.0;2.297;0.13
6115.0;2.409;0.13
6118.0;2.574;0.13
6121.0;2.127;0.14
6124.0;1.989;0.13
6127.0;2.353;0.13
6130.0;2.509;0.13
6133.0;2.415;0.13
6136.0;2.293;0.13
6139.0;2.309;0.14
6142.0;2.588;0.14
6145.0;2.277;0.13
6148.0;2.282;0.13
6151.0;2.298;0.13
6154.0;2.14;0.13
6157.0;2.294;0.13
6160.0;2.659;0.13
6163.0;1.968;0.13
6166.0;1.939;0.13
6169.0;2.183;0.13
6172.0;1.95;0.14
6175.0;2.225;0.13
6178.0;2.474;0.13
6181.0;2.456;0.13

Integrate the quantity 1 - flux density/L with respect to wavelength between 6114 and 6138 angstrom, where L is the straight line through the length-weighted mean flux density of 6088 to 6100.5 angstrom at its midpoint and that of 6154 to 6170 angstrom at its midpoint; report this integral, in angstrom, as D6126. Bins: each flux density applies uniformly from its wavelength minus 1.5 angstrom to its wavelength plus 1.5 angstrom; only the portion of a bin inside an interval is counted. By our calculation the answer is -0.8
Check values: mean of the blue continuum 2.3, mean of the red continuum 2.2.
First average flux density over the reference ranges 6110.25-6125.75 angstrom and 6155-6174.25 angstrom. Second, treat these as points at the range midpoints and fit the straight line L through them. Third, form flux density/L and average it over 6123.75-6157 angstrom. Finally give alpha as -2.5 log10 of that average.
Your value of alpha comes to -0.05 mag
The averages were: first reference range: 2.28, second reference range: 2.17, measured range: 2.33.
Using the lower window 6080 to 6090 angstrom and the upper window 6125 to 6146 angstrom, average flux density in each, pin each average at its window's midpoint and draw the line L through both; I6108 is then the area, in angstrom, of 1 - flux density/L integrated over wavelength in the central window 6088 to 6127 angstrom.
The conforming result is 1.3 angstrom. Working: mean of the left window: 2.31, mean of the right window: 2.39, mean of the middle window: 2.27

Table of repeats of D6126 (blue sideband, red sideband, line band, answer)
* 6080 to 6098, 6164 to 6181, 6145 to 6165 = -0.6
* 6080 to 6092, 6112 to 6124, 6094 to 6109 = 0.4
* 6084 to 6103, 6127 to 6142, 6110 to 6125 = 0.3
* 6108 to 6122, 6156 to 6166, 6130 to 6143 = -0.5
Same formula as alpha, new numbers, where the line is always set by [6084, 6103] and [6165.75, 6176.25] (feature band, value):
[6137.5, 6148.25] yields -0.11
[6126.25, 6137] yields -0.11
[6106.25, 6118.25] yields -0.08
